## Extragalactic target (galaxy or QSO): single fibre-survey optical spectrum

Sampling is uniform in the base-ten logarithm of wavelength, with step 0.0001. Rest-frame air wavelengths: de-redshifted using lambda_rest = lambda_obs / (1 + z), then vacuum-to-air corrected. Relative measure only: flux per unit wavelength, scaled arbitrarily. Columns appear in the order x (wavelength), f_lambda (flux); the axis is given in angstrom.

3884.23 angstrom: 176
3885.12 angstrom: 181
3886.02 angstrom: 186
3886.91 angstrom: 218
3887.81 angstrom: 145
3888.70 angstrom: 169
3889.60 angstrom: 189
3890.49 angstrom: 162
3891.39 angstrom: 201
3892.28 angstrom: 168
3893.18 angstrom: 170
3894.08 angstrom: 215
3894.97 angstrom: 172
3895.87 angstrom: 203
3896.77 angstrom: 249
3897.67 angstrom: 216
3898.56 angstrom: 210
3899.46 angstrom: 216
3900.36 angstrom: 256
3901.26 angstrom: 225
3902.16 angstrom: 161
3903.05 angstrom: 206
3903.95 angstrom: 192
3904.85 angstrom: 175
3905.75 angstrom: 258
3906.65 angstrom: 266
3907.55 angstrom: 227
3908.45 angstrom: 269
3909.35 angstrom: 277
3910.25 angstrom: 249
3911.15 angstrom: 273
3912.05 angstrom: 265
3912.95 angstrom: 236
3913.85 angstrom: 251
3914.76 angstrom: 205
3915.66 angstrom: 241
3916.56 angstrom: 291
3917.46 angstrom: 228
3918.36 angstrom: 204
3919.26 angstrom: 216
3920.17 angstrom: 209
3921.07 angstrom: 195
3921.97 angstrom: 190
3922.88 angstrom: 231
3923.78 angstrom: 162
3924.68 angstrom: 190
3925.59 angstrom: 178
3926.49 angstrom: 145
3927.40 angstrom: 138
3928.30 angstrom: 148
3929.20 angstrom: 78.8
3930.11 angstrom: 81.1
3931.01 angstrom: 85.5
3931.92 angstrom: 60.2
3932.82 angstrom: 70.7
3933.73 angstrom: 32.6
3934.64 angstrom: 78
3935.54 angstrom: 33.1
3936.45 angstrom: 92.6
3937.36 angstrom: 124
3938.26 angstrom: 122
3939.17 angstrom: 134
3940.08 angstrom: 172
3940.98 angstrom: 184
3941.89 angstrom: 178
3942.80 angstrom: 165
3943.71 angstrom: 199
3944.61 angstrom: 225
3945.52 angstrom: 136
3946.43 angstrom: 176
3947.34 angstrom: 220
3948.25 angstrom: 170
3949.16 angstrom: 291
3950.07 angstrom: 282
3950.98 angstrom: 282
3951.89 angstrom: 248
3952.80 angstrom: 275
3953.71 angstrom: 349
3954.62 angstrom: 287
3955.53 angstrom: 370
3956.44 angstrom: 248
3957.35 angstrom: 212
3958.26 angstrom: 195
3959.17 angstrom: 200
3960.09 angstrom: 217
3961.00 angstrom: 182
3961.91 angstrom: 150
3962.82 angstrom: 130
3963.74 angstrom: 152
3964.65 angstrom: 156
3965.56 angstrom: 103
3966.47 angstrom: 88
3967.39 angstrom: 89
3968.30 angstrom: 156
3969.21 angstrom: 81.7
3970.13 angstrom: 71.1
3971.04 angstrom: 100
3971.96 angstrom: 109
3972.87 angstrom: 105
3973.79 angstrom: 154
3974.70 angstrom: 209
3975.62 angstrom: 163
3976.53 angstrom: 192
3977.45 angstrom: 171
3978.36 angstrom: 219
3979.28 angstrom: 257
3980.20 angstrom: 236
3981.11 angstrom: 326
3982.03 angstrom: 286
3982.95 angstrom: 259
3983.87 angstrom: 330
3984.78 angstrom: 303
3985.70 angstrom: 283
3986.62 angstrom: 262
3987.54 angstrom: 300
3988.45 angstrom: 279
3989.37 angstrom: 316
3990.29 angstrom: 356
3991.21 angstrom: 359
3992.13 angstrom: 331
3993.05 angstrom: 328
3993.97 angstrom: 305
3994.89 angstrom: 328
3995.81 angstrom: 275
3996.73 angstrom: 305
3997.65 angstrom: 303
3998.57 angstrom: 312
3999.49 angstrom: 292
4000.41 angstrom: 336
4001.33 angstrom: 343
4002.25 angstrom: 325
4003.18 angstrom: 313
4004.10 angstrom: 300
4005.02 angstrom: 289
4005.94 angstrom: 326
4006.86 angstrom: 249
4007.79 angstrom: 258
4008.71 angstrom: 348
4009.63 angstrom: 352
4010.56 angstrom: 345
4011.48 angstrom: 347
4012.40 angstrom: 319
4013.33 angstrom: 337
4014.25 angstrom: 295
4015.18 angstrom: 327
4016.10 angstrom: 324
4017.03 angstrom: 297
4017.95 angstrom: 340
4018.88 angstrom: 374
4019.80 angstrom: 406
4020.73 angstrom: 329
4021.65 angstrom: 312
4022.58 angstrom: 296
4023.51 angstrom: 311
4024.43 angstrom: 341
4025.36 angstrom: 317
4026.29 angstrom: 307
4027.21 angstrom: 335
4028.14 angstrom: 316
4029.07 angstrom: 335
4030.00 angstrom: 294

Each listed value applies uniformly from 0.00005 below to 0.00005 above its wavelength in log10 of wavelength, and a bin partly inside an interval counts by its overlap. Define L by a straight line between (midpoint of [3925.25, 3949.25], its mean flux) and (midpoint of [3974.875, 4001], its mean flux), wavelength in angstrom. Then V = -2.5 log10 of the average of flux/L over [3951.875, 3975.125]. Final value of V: 0.16 mag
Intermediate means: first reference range 135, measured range 177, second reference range 286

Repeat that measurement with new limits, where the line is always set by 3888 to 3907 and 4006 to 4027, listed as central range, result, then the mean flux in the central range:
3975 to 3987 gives 0.15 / 252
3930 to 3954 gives 0.45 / 165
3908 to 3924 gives -0.06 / 234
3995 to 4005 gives -0.01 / 310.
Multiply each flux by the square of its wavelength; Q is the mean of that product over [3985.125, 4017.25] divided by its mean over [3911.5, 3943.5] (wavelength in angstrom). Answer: 2.0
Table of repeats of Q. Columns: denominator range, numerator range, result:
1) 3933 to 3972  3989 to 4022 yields 1.91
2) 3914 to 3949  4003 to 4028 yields 2.11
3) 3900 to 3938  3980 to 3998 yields 1.73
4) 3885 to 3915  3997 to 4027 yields 1.59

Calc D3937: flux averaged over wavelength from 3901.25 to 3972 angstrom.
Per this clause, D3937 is 184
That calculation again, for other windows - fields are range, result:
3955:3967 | 185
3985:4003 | 312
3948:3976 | 188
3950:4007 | 244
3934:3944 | 132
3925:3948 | 131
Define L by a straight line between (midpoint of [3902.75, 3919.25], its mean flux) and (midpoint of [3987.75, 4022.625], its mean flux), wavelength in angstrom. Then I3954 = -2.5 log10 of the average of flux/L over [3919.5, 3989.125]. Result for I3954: 0.45 mag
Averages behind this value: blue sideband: 239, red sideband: 321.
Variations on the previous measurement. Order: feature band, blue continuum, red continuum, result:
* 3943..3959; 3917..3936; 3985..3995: -0.171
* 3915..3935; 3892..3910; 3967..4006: 0.395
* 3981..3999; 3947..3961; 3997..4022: -0.031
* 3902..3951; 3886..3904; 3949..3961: 0.234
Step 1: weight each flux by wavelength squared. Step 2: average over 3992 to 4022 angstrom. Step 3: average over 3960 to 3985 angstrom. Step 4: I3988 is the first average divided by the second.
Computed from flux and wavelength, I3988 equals 1.8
